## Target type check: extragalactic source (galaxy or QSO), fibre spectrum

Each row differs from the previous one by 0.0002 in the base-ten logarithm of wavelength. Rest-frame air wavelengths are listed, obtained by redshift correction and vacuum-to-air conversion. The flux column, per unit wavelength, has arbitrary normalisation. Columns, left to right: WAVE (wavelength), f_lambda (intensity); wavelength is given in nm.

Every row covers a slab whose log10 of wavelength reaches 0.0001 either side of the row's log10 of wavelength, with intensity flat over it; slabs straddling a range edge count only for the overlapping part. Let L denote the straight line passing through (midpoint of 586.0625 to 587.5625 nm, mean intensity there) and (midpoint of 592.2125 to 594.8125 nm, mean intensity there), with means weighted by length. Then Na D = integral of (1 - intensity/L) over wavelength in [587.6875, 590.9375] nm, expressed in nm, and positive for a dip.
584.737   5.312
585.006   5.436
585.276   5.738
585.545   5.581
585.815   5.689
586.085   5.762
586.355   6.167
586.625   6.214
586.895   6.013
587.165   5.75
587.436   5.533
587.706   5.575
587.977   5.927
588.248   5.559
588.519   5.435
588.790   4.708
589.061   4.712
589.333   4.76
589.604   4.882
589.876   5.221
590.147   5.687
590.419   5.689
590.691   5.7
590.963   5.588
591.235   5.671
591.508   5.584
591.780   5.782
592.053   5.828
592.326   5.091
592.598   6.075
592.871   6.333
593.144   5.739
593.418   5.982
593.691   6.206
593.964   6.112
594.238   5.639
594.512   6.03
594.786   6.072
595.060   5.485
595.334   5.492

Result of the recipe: 0.33 nm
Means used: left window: 5.92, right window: 5.93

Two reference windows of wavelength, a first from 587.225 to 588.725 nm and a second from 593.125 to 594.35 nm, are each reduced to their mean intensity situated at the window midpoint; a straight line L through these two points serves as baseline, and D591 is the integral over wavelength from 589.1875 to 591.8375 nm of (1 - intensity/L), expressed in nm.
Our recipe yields 0.14 nm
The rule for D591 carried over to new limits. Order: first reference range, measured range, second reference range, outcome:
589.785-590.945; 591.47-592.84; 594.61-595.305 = -0.02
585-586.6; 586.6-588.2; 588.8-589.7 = -0.14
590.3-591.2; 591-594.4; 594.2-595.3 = -0.06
